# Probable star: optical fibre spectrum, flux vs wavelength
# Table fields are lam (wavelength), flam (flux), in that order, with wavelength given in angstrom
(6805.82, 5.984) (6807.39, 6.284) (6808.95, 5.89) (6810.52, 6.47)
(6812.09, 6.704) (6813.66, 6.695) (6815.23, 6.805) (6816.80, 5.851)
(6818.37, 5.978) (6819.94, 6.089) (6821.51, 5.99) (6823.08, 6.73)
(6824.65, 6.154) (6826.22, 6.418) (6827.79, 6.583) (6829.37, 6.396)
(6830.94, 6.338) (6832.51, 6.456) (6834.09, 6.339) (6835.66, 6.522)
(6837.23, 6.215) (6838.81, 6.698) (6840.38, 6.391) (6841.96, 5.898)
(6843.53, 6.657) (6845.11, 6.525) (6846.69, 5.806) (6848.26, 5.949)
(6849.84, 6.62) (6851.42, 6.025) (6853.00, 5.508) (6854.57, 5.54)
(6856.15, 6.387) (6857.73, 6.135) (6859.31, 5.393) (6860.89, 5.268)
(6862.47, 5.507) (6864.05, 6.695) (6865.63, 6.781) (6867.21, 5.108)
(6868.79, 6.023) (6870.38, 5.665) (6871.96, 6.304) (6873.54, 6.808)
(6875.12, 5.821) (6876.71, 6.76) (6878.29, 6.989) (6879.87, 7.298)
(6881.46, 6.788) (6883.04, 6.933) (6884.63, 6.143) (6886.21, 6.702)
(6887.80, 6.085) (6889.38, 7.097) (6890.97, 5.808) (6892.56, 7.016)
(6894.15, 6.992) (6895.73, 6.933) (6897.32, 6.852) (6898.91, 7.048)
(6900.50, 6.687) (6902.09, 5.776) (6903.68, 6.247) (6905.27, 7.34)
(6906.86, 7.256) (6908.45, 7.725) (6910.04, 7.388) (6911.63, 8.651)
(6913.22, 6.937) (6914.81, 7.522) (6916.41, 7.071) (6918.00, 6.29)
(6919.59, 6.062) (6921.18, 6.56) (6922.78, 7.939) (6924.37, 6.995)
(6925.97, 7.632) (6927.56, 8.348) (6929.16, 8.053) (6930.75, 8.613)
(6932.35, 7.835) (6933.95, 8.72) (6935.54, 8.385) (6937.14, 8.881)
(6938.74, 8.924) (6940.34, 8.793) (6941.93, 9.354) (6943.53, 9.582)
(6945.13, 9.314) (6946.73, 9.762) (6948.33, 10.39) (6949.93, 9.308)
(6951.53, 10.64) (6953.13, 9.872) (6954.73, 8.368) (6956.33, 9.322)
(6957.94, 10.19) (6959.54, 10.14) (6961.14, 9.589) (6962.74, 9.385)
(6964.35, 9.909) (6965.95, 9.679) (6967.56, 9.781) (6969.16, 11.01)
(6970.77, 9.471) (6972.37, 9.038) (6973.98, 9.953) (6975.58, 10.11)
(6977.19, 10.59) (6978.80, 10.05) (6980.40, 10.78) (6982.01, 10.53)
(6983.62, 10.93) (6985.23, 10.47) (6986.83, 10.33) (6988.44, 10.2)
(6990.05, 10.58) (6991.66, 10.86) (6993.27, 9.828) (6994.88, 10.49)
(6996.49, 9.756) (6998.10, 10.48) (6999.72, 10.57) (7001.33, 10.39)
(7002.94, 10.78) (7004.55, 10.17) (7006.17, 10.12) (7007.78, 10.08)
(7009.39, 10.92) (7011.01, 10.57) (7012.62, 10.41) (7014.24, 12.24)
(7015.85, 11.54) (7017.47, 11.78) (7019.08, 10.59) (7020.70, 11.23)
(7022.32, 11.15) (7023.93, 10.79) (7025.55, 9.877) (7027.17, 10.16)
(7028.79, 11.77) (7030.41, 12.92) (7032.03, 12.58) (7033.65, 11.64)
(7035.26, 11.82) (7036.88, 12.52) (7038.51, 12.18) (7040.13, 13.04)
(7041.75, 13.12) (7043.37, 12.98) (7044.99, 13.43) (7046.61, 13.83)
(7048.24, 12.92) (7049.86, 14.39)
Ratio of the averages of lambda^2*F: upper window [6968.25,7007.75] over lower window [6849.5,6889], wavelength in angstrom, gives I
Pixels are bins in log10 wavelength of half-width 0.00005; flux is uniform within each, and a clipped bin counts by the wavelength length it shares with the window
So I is 1.72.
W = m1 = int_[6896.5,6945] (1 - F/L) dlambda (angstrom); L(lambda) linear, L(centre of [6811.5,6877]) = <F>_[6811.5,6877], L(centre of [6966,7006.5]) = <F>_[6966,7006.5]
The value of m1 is 4.3 angstrom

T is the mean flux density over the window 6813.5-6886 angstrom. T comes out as 6.26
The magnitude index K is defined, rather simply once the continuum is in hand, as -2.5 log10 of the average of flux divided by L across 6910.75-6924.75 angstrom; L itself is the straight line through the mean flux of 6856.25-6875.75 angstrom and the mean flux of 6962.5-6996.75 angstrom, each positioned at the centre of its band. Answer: 0.11 mag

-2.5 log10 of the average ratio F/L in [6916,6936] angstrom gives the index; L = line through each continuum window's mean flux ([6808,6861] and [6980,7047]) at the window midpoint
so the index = 0.16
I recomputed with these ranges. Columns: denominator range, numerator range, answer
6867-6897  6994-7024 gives 1.71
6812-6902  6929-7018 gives 1.63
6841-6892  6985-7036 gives 1.82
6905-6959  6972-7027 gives 1.28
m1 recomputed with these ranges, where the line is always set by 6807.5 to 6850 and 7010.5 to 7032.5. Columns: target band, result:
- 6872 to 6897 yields 3.49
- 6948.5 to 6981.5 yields -0.24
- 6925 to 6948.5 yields 0.80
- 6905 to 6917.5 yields 1.44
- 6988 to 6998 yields 0.21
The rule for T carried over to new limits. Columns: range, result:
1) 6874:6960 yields 7.77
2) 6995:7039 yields 11.1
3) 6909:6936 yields 7.58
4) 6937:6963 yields 9.54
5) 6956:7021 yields 10.4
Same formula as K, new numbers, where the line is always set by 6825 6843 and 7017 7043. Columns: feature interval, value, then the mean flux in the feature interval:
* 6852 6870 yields 0.21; 5.85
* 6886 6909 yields 0.20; 6.76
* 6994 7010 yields 0.06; 10.4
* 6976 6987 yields -0.01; 10.5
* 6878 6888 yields 0.15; 6.73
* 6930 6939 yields 0.07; 8.53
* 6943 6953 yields -0.04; 9.84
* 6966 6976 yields 0.03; 9.87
